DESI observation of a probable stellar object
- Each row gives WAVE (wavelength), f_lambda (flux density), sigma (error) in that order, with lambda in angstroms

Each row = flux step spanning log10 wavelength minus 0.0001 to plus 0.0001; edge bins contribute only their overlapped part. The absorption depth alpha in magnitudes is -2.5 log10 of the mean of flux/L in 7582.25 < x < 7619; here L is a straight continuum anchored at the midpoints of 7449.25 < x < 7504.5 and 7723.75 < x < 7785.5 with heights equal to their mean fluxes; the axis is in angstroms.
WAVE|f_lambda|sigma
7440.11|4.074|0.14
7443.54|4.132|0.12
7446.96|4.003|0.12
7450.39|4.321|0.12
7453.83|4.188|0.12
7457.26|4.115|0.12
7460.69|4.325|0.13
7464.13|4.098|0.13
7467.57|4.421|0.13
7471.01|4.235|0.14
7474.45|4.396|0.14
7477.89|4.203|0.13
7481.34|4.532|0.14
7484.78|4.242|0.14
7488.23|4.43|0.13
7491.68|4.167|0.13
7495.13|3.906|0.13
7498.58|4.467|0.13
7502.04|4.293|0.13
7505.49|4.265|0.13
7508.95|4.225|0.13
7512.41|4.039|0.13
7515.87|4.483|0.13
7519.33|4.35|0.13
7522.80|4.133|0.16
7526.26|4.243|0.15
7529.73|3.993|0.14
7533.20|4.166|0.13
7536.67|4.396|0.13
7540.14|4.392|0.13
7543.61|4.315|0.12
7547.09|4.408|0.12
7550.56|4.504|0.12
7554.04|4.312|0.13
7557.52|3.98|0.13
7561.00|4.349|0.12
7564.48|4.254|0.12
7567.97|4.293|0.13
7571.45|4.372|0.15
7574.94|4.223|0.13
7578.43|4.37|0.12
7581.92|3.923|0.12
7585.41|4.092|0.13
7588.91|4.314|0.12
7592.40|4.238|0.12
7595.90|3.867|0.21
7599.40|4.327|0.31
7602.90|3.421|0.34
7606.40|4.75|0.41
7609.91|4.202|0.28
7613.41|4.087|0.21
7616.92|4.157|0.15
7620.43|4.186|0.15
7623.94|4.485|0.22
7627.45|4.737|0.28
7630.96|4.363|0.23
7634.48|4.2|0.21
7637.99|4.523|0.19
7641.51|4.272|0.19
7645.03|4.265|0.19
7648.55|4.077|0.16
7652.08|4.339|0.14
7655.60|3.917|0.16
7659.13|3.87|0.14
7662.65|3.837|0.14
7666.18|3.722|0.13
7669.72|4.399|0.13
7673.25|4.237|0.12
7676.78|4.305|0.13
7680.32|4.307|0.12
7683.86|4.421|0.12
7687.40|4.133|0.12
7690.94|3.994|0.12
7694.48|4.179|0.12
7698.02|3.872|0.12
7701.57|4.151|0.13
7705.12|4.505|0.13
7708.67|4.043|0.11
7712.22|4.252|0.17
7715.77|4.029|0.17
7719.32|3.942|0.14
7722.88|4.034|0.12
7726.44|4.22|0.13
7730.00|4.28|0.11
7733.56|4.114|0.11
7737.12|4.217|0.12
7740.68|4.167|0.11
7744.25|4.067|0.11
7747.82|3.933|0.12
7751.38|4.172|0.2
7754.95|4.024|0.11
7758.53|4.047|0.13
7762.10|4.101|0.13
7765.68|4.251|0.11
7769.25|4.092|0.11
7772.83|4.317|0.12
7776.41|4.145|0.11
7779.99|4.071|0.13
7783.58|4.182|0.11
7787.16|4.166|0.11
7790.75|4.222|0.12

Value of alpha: 0.02 mag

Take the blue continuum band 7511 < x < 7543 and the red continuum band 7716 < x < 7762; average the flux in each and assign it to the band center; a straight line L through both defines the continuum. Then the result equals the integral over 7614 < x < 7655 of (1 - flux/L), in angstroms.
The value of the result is -1.3 angstroms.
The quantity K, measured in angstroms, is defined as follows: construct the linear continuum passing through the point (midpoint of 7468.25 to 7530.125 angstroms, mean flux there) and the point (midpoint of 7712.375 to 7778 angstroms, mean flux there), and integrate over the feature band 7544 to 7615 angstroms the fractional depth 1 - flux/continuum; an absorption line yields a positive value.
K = 0.0 angstroms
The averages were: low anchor 4.26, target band 4.22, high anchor 4.12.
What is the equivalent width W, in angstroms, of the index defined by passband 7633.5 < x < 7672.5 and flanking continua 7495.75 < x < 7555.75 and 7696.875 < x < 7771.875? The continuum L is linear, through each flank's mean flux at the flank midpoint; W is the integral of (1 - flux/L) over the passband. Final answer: 0.5 angstroms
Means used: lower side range 4.29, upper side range 4.12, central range 4.13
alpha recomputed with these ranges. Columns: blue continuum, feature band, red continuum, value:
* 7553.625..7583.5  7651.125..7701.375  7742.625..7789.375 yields 0.02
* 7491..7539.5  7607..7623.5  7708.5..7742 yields -0.01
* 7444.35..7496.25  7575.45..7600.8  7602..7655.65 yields 0.03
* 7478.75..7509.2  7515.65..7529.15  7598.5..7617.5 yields 0.00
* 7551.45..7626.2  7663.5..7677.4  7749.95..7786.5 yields 0.01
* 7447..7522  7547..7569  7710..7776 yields -0.02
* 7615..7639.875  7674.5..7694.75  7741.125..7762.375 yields 0.00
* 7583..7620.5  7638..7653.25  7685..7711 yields -0.03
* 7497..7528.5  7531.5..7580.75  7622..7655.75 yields 0.00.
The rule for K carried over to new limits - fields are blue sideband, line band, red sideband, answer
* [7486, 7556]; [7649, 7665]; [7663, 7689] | 0.8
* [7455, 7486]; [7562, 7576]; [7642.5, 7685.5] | -0.3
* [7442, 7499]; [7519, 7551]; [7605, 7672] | -0.3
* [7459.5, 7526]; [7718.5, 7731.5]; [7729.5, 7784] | 0.1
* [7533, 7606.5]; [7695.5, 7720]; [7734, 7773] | 0.1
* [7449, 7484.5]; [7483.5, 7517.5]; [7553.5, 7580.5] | 0.2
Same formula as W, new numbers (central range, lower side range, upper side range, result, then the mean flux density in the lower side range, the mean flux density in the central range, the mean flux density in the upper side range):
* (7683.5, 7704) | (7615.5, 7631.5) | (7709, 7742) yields 0.5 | 4.39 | 4.12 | 4.14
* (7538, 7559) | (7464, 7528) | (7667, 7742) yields -0.4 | 4.27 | 4.32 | 4.18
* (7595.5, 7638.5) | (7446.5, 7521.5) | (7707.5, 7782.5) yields -0.7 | 4.26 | 4.26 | 4.12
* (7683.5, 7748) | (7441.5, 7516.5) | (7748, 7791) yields 0.4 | 4.25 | 4.13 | 4.14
